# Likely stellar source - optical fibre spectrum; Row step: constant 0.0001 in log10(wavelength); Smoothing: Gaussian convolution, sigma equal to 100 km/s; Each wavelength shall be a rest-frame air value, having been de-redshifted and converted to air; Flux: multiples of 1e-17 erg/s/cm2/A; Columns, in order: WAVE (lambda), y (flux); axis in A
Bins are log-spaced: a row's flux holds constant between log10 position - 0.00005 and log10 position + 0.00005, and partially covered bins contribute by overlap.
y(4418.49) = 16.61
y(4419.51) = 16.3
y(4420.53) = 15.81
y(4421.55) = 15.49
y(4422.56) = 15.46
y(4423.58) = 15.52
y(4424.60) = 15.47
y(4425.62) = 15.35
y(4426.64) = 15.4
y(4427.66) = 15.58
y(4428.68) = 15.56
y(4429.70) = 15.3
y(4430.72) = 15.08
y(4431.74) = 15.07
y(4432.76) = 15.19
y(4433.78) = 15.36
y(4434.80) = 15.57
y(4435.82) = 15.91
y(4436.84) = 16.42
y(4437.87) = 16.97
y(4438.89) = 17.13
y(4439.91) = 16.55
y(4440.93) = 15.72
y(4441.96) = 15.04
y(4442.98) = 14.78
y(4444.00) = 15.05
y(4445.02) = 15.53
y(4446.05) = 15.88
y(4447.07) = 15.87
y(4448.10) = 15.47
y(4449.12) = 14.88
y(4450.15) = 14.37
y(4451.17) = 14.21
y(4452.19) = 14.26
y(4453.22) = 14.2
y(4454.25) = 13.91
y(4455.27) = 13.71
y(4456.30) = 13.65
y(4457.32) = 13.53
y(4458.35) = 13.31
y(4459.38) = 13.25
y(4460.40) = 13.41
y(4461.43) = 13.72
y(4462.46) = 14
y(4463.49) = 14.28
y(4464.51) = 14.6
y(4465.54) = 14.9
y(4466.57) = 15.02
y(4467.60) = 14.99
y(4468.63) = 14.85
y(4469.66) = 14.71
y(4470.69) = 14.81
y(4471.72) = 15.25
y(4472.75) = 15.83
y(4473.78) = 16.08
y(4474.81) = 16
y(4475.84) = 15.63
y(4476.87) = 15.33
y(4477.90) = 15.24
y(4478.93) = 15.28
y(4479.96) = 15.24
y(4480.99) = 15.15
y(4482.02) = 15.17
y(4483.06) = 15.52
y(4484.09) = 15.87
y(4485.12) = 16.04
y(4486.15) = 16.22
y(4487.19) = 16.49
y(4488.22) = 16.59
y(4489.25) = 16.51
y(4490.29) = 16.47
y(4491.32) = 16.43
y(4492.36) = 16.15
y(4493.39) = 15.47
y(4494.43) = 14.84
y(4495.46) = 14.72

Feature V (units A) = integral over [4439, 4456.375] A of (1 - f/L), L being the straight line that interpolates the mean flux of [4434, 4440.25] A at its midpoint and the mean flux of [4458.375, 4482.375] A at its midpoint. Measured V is 1.0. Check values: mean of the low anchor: 16.4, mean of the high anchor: 14.9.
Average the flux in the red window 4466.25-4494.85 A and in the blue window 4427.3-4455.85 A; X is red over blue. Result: 1.0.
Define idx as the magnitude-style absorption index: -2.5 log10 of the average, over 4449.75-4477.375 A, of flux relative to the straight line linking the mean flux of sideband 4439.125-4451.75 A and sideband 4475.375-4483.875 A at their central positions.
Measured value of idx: 0.06 mag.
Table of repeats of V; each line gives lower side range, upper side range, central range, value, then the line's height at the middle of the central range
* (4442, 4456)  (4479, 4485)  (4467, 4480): -0.06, 15.3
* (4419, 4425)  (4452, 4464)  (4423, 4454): -1.30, 14.8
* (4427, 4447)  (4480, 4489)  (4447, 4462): 1.60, 15.7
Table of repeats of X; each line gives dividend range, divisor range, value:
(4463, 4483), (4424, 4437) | 0.98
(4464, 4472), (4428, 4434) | 0.97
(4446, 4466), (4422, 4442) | 0.91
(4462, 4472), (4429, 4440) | 0.93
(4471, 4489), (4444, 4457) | 1.07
